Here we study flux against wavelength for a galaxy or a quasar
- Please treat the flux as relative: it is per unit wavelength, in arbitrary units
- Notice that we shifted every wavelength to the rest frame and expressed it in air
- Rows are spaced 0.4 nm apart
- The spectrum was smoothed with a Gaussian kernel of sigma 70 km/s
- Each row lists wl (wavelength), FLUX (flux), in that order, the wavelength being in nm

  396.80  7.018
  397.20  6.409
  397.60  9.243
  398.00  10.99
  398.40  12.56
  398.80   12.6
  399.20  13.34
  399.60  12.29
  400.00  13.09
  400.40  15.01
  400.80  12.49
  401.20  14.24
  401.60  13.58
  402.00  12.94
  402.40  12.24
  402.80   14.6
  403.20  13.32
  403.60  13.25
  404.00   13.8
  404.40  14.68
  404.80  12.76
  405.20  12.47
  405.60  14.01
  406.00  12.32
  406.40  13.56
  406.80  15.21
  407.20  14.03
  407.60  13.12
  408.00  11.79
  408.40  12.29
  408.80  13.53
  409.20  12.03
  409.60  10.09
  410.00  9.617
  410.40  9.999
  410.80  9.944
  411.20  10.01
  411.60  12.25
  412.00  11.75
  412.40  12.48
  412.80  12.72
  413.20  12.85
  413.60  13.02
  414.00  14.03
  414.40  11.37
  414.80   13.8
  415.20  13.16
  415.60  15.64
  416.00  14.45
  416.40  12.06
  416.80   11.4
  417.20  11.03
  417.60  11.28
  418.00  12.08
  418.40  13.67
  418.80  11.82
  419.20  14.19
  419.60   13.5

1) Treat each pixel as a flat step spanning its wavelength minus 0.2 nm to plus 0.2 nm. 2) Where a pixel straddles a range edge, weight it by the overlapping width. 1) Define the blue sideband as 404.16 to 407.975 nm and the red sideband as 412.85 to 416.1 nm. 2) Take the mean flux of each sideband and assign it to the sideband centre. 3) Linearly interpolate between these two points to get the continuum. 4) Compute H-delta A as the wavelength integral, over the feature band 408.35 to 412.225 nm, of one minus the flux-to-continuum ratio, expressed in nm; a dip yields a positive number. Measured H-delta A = 0.68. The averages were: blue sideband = 13.5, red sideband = 13.5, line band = 11.1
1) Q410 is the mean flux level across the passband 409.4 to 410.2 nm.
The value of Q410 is 9.85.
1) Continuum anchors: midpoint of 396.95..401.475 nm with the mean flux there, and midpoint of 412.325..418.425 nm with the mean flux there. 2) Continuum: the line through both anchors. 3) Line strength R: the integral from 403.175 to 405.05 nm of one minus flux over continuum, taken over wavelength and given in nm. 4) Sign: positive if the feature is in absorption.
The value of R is -0.20 nm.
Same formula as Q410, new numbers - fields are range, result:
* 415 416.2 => 14.4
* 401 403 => 13.5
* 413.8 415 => 13.1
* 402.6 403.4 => 14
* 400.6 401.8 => 13.4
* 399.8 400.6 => 14.1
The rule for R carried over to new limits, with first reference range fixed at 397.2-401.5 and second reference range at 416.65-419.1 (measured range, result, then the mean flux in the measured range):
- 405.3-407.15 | -0.232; 13.7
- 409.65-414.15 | 0.176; 11.6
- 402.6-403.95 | -0.163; 13.7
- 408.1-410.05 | 0.076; 11.7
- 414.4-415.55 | -0.130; 13.4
